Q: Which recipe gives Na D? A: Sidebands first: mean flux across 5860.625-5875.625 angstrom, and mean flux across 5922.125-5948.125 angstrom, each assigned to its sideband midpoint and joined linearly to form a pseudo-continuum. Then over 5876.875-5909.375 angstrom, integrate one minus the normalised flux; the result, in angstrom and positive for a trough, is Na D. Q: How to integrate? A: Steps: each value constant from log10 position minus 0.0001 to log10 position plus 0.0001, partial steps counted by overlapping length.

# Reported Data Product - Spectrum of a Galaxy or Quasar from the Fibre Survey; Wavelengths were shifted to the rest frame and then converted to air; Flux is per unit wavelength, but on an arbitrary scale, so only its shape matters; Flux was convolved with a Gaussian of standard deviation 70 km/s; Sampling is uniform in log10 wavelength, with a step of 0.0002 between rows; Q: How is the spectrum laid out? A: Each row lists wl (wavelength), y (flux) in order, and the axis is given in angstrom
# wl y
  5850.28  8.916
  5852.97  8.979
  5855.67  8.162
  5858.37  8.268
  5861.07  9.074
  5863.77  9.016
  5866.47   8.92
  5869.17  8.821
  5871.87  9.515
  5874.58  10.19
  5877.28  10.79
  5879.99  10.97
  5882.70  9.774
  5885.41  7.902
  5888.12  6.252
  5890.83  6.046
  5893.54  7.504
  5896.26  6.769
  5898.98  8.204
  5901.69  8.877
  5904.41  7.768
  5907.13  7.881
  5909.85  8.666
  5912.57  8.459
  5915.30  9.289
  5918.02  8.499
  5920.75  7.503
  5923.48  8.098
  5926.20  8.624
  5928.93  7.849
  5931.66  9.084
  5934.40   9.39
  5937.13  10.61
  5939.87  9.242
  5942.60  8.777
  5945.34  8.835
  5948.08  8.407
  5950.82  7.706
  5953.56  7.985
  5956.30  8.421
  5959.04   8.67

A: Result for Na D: 3.4 angstrom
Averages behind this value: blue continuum 9.25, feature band 8.16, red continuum 8.92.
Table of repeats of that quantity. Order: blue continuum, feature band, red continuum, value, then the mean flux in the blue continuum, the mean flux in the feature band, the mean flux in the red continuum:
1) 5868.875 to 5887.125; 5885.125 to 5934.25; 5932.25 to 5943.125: 8.2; 9.69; 8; 9.53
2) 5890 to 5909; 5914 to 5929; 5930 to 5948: 0.3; 7.65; 8.35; 9.23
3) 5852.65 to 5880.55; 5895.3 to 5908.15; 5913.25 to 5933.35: 1.2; 9.3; 7.94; 8.43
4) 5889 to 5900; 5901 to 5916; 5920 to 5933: -1.7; 7.06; 8.43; 8.27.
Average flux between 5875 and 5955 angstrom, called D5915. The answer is 8.49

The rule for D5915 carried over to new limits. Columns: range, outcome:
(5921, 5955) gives 8.68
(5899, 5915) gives 8.38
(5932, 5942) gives 9.6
